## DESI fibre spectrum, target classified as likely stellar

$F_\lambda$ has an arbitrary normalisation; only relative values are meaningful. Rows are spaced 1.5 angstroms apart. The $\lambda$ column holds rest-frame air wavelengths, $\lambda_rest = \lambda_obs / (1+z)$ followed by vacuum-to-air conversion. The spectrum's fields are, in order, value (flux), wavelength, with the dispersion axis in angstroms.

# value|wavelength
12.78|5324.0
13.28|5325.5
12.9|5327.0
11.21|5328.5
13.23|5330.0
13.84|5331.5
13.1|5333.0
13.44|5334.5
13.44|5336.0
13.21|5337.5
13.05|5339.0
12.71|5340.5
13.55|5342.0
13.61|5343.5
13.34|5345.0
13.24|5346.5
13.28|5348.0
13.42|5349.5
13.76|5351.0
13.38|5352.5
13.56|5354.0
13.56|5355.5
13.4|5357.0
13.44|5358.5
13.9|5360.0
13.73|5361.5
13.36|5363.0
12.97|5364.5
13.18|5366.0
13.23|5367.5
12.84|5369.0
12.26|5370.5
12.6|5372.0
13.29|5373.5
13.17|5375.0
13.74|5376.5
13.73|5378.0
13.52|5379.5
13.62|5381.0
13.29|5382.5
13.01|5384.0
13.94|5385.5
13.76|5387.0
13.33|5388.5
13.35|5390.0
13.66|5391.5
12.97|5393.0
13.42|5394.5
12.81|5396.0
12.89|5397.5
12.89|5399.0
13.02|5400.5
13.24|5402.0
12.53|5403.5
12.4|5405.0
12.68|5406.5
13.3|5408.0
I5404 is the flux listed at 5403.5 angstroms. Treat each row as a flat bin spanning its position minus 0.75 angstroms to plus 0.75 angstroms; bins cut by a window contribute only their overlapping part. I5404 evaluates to 12.53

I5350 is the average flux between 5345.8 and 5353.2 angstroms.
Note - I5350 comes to 13.4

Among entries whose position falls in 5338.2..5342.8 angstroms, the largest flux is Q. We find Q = 13.55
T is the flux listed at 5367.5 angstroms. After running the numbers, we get 13.23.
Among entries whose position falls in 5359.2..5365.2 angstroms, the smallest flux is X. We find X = 12.97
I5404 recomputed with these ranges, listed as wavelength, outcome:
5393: 12.97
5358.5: 13.44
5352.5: 13.38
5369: 12.84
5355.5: 13.56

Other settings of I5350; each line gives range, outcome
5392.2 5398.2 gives 13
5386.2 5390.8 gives 13.5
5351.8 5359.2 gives 13.5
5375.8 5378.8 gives 13.7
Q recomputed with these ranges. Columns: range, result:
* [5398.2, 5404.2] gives 13.24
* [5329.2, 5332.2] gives 13.84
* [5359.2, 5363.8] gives 13.9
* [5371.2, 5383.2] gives 13.74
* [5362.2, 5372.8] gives 13.36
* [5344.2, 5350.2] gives 13.42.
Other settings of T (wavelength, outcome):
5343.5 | 13.61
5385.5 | 13.94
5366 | 13.18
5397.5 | 12.89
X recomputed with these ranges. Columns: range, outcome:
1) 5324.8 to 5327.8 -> 12.9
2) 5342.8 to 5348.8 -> 13.24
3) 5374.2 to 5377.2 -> 13.17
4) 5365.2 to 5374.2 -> 12.26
